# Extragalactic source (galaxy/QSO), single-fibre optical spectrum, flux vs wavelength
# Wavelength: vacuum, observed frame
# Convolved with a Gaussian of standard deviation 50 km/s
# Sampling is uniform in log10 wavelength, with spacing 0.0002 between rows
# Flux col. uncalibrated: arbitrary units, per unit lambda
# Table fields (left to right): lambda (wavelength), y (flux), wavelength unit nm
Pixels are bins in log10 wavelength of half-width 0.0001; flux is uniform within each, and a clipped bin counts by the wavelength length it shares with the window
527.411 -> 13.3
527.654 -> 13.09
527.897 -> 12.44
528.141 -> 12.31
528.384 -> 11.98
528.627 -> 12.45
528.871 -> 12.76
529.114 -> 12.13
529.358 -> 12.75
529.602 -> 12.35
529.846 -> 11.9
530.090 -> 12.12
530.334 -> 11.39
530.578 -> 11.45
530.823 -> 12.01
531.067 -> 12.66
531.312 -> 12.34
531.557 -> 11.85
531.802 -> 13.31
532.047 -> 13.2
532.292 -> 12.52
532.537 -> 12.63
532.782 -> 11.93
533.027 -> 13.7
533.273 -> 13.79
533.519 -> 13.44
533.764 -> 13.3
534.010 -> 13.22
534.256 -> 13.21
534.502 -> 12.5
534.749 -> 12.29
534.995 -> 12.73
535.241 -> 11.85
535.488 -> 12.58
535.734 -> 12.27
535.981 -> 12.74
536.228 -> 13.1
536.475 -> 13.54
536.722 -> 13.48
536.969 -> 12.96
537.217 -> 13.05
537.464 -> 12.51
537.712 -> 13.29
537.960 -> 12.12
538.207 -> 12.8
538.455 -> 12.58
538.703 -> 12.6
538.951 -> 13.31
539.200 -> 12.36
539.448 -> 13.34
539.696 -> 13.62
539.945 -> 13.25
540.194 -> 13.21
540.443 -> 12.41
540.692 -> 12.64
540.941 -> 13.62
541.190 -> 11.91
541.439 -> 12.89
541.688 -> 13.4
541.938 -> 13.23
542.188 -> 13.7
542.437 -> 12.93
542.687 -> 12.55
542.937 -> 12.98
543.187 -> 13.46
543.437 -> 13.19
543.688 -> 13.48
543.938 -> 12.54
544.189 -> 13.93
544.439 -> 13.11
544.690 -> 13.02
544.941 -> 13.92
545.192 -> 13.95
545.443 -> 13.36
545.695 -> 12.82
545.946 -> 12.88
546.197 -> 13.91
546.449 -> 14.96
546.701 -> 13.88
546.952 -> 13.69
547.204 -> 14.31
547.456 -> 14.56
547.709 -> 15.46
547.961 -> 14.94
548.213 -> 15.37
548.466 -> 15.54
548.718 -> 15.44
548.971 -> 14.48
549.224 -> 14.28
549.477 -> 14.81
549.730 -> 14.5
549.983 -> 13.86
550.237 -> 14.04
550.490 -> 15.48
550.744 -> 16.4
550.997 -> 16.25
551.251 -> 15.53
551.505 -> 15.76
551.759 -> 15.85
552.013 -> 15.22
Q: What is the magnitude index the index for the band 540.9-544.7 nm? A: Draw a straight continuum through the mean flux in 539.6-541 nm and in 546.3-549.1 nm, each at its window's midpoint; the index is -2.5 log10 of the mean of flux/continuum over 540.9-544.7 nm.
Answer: 0.044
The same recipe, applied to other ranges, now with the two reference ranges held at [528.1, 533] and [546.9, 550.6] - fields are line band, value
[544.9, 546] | 0.07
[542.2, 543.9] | 0.07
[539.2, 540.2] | 0.02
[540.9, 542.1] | 0.06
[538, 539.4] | 0.06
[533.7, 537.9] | 0.02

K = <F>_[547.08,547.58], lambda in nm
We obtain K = 14.4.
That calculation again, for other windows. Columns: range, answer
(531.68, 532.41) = 13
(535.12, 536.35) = 12.5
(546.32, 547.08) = 14.2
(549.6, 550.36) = 14.1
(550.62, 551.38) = 16.1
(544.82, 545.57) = 13.7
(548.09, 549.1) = 15.2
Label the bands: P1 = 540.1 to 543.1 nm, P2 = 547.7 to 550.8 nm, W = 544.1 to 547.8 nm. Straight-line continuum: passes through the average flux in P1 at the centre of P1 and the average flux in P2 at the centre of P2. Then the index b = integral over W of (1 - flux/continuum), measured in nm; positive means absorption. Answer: 0.06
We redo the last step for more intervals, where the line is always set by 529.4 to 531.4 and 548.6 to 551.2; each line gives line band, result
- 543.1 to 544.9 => 0.10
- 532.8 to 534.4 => -0.10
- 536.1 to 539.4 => 0.06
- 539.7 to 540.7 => 0.04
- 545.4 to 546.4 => 0.07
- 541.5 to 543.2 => 0.08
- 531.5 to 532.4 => -0.04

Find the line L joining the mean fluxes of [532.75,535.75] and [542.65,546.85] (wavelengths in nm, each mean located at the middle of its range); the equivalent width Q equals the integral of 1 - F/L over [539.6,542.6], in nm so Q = 0.04 nm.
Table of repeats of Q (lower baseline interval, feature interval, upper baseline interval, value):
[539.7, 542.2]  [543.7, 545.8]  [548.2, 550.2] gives 0.07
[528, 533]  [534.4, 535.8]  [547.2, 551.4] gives 0.07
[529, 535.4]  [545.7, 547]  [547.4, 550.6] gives 0.06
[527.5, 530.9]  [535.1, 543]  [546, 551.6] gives 0.38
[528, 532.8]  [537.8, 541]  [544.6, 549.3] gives 0.11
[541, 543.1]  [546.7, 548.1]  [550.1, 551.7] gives 0.00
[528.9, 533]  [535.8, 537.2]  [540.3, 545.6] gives -0.04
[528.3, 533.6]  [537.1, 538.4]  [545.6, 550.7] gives 0.05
